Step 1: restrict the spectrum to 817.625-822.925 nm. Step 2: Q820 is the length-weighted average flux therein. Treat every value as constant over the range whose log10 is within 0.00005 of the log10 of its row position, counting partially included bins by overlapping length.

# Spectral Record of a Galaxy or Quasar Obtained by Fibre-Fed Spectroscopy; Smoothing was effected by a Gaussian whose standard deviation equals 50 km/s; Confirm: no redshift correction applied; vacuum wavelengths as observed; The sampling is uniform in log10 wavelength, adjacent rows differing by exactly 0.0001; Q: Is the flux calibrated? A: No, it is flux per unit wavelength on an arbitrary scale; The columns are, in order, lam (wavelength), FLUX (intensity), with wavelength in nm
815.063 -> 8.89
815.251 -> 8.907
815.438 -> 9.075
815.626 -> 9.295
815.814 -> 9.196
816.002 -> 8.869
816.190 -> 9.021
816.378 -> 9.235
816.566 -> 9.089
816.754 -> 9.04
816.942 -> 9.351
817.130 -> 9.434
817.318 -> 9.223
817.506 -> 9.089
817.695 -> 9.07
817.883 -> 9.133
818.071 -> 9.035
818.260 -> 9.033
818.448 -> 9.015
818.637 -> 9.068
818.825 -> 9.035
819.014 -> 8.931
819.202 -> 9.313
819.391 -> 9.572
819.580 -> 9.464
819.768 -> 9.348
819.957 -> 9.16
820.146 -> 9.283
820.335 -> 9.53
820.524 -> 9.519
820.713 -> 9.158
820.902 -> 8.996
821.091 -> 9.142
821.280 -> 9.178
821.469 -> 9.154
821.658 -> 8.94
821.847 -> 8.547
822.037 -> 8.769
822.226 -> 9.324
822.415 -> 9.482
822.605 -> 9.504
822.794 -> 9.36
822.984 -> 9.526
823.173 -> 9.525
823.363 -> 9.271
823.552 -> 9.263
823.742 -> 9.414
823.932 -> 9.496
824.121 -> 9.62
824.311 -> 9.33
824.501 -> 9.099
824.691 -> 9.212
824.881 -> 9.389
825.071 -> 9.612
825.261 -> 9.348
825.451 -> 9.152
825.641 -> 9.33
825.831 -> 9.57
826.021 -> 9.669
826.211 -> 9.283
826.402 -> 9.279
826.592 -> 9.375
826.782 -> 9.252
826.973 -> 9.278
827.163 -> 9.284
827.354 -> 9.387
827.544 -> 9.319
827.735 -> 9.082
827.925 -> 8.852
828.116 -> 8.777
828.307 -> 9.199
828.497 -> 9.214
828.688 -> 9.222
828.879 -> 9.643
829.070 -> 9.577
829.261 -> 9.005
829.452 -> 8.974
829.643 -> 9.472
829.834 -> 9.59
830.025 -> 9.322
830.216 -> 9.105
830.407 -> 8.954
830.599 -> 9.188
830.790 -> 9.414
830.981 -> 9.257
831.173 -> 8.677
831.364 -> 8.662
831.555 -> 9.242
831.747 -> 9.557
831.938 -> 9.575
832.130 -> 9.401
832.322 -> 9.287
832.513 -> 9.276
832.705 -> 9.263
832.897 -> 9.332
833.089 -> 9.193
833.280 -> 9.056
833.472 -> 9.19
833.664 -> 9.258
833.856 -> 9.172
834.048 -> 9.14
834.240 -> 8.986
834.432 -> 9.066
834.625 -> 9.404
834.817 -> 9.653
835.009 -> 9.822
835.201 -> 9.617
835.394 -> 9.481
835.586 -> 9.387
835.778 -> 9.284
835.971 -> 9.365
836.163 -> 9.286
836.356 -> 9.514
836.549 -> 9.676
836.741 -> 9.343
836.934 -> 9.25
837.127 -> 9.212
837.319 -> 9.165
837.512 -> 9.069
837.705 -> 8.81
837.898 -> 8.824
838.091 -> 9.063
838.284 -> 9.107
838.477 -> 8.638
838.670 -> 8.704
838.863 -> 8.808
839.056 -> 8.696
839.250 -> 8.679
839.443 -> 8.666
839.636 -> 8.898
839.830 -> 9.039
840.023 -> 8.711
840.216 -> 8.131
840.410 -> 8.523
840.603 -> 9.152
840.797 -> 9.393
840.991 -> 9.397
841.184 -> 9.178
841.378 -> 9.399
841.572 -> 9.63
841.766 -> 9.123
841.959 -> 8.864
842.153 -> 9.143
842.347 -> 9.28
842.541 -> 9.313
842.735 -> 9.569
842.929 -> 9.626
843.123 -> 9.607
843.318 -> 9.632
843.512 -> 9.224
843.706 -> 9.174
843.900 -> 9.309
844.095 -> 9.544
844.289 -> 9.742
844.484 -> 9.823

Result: 9.18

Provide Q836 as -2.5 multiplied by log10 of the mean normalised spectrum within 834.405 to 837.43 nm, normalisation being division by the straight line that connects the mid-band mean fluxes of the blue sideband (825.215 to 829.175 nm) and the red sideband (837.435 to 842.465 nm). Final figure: -0.04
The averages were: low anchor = 9.29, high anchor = 8.96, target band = 9.41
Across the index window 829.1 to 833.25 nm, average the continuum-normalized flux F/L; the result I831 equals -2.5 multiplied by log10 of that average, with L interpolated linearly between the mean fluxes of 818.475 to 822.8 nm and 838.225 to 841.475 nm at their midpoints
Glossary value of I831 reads -0.02 mag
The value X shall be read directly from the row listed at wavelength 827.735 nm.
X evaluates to 9.082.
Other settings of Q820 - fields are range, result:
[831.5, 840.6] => 9.14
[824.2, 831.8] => 9.25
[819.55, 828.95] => 9.28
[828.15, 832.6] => 9.25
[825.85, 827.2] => 9.36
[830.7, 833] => 9.24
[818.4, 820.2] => 9.22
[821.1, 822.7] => 9.12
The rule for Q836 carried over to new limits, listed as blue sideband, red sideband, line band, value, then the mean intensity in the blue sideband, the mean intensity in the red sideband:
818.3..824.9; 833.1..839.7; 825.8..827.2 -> -0.02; 9.25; 9.16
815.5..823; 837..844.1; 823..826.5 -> -0.03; 9.18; 9.08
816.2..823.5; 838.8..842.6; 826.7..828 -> -0.01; 9.21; 9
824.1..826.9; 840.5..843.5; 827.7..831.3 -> 0.02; 9.36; 9.35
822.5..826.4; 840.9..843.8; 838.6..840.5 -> 0.08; 9.39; 9.35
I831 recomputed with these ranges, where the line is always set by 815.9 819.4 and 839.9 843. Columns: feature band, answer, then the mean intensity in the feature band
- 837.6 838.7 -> 0.034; 8.87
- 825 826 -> -0.034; 9.42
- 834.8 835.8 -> -0.048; 9.56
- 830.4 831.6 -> 0.010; 9.06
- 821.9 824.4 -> -0.027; 9.36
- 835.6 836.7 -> -0.032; 9.42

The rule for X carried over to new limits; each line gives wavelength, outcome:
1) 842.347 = 9.28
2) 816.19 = 9.021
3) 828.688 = 9.222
